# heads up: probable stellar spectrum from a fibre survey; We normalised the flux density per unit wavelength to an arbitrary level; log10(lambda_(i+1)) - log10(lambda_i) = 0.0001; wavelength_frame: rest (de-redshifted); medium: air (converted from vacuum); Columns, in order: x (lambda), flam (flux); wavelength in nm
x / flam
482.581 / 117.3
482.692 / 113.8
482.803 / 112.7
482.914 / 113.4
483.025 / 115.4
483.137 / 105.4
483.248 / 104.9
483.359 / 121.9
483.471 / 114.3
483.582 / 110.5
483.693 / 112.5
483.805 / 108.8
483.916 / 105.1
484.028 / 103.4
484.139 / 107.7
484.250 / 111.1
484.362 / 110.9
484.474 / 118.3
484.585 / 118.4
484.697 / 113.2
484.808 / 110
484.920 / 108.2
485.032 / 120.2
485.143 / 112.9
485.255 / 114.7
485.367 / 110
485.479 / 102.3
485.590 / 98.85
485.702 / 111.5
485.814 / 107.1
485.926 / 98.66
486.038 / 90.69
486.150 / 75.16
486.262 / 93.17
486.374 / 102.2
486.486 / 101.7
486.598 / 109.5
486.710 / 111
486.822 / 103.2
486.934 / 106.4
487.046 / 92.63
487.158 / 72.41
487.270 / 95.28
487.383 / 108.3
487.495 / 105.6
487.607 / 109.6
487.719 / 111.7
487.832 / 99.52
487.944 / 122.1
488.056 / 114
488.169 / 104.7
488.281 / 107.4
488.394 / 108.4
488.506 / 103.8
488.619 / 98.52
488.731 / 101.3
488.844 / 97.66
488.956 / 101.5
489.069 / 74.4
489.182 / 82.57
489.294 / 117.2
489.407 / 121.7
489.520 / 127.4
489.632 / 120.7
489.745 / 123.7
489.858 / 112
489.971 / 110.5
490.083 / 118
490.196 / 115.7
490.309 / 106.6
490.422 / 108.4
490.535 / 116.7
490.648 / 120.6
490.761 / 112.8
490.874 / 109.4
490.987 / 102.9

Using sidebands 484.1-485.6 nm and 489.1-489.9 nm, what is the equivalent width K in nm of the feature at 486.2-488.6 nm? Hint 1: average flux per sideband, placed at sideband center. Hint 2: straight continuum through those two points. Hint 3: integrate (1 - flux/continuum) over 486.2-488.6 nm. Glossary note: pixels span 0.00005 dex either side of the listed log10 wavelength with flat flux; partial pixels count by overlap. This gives 0.19 nm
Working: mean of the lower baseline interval 112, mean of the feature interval 104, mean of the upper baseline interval 114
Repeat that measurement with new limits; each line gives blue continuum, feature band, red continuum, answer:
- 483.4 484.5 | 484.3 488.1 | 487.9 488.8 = 0.12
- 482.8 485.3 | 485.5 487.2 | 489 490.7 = 0.20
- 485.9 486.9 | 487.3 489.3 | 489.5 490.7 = 0.07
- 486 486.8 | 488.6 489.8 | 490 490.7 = 0.04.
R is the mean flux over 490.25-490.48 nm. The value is 108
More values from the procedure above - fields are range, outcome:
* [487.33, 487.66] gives 108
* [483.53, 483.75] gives 111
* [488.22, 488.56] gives 107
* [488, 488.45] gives 109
